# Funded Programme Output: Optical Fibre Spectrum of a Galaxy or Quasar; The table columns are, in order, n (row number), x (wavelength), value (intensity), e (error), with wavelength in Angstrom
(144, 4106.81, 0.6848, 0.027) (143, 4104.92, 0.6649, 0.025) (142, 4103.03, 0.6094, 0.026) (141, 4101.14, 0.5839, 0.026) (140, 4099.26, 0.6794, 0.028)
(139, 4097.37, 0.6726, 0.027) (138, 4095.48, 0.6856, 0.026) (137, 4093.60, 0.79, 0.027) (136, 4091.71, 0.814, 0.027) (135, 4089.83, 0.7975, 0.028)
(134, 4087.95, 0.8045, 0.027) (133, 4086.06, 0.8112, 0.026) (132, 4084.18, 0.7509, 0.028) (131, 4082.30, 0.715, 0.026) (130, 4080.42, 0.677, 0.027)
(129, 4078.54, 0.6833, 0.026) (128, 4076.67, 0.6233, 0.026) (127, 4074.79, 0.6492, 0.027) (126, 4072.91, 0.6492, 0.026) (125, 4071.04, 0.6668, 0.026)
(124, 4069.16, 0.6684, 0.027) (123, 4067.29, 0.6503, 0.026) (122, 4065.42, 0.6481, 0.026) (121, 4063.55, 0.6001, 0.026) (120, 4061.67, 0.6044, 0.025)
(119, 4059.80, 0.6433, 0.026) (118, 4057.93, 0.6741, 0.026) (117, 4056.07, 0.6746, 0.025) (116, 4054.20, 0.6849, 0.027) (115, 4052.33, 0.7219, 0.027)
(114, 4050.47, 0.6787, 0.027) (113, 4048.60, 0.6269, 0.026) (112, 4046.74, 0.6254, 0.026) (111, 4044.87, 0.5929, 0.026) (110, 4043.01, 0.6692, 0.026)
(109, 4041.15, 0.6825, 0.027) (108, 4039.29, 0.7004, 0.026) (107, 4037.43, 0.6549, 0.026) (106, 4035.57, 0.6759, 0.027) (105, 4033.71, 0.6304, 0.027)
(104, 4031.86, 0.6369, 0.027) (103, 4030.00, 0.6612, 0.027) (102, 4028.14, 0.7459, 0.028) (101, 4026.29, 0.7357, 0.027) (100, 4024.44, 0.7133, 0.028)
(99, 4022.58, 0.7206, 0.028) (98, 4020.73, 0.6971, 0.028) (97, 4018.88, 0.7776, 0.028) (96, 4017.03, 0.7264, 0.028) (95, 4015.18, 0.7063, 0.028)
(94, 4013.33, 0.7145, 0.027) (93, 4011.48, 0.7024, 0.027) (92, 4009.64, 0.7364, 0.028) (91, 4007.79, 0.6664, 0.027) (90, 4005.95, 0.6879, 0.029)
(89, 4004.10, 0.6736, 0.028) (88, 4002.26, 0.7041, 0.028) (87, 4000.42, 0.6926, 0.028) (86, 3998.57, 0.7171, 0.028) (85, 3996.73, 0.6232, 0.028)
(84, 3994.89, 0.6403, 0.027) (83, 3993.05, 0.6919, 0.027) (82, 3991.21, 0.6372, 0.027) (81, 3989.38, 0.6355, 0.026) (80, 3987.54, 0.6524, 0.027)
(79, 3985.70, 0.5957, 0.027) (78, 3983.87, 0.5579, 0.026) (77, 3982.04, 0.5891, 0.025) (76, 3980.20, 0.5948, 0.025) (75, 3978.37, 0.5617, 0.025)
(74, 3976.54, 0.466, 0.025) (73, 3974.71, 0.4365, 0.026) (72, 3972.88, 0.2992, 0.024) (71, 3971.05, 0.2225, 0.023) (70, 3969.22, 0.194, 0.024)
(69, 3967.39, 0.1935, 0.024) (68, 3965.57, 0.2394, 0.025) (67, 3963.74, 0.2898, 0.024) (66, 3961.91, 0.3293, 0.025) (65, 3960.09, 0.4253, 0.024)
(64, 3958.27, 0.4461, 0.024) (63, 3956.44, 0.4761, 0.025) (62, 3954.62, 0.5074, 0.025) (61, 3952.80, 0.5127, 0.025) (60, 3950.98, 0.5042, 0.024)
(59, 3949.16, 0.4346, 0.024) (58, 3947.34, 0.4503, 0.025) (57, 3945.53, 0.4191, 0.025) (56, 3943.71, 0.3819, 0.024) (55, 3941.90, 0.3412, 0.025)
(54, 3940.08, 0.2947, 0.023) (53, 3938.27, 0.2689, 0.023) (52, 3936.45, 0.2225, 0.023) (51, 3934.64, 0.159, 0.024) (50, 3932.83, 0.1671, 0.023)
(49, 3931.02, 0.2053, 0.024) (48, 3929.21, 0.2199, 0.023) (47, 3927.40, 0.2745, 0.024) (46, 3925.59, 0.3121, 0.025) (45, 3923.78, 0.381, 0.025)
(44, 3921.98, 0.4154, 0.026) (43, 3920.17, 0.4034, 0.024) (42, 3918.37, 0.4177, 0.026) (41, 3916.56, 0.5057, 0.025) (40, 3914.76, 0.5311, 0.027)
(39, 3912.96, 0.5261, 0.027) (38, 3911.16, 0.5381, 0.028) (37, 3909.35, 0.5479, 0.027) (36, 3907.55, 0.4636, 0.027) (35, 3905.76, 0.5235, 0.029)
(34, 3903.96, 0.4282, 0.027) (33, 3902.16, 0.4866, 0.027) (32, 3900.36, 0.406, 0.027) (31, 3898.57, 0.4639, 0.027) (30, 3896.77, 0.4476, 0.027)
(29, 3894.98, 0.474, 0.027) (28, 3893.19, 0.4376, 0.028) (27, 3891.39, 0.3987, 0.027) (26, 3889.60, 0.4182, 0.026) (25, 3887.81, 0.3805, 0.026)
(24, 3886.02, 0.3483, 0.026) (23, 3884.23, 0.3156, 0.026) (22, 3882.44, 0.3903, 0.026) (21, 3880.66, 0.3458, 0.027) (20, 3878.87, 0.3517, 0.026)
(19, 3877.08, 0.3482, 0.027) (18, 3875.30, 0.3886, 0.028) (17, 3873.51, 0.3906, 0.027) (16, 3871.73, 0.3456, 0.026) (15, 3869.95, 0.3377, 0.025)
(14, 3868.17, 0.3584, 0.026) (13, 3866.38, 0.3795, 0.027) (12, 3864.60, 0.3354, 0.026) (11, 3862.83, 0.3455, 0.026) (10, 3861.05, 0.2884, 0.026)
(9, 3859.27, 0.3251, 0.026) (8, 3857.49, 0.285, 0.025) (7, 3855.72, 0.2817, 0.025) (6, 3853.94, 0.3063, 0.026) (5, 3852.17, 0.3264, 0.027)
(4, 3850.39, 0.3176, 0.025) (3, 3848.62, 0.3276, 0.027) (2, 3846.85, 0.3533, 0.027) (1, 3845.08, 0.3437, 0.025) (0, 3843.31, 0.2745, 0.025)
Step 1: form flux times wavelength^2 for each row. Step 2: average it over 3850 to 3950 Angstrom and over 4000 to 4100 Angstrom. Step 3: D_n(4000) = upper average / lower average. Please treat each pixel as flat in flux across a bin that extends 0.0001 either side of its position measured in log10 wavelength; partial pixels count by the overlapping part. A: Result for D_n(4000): 2.0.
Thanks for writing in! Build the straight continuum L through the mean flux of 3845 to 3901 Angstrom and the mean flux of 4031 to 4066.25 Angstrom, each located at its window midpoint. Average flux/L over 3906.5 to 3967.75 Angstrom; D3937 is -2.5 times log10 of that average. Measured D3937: 0.22 mag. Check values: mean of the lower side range 0.362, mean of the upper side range 0.654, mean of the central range 0.379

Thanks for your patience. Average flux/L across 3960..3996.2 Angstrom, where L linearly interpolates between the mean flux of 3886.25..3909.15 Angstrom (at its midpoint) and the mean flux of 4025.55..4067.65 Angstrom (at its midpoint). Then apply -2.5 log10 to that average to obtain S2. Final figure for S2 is 0.21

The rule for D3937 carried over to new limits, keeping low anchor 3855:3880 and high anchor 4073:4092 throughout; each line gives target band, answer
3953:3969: 0.36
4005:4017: -0.18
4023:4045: -0.07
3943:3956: 0.06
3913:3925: -0.03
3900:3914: -0.20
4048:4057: -0.01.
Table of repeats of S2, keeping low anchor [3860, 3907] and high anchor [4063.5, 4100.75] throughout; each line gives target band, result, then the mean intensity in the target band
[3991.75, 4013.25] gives -0.186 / 0.685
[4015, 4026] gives -0.196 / 0.725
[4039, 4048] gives -0.014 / 0.65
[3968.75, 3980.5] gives 0.334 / 0.394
